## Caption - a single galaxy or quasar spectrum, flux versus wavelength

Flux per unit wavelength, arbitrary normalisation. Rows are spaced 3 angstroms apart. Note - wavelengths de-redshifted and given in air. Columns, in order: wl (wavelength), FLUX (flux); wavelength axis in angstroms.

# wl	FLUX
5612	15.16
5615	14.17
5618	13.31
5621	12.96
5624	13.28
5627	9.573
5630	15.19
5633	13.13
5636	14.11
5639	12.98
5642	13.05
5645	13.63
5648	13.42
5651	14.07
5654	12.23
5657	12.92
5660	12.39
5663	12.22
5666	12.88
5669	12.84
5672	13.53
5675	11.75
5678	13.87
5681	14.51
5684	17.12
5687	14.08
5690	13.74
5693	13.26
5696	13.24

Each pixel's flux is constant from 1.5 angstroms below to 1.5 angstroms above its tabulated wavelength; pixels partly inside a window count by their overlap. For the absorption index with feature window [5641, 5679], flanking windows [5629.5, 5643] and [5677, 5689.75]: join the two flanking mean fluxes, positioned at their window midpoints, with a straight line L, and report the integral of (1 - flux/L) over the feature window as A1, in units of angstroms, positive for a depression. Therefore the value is 3.3 angstroms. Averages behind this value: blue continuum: 13.6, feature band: 13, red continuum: 14.8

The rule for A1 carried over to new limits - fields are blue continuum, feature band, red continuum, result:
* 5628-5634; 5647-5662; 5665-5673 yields 0.5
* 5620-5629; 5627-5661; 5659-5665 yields -2.8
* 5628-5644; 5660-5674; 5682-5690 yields 1.7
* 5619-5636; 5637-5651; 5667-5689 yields -0.1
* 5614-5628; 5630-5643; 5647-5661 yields -0.7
